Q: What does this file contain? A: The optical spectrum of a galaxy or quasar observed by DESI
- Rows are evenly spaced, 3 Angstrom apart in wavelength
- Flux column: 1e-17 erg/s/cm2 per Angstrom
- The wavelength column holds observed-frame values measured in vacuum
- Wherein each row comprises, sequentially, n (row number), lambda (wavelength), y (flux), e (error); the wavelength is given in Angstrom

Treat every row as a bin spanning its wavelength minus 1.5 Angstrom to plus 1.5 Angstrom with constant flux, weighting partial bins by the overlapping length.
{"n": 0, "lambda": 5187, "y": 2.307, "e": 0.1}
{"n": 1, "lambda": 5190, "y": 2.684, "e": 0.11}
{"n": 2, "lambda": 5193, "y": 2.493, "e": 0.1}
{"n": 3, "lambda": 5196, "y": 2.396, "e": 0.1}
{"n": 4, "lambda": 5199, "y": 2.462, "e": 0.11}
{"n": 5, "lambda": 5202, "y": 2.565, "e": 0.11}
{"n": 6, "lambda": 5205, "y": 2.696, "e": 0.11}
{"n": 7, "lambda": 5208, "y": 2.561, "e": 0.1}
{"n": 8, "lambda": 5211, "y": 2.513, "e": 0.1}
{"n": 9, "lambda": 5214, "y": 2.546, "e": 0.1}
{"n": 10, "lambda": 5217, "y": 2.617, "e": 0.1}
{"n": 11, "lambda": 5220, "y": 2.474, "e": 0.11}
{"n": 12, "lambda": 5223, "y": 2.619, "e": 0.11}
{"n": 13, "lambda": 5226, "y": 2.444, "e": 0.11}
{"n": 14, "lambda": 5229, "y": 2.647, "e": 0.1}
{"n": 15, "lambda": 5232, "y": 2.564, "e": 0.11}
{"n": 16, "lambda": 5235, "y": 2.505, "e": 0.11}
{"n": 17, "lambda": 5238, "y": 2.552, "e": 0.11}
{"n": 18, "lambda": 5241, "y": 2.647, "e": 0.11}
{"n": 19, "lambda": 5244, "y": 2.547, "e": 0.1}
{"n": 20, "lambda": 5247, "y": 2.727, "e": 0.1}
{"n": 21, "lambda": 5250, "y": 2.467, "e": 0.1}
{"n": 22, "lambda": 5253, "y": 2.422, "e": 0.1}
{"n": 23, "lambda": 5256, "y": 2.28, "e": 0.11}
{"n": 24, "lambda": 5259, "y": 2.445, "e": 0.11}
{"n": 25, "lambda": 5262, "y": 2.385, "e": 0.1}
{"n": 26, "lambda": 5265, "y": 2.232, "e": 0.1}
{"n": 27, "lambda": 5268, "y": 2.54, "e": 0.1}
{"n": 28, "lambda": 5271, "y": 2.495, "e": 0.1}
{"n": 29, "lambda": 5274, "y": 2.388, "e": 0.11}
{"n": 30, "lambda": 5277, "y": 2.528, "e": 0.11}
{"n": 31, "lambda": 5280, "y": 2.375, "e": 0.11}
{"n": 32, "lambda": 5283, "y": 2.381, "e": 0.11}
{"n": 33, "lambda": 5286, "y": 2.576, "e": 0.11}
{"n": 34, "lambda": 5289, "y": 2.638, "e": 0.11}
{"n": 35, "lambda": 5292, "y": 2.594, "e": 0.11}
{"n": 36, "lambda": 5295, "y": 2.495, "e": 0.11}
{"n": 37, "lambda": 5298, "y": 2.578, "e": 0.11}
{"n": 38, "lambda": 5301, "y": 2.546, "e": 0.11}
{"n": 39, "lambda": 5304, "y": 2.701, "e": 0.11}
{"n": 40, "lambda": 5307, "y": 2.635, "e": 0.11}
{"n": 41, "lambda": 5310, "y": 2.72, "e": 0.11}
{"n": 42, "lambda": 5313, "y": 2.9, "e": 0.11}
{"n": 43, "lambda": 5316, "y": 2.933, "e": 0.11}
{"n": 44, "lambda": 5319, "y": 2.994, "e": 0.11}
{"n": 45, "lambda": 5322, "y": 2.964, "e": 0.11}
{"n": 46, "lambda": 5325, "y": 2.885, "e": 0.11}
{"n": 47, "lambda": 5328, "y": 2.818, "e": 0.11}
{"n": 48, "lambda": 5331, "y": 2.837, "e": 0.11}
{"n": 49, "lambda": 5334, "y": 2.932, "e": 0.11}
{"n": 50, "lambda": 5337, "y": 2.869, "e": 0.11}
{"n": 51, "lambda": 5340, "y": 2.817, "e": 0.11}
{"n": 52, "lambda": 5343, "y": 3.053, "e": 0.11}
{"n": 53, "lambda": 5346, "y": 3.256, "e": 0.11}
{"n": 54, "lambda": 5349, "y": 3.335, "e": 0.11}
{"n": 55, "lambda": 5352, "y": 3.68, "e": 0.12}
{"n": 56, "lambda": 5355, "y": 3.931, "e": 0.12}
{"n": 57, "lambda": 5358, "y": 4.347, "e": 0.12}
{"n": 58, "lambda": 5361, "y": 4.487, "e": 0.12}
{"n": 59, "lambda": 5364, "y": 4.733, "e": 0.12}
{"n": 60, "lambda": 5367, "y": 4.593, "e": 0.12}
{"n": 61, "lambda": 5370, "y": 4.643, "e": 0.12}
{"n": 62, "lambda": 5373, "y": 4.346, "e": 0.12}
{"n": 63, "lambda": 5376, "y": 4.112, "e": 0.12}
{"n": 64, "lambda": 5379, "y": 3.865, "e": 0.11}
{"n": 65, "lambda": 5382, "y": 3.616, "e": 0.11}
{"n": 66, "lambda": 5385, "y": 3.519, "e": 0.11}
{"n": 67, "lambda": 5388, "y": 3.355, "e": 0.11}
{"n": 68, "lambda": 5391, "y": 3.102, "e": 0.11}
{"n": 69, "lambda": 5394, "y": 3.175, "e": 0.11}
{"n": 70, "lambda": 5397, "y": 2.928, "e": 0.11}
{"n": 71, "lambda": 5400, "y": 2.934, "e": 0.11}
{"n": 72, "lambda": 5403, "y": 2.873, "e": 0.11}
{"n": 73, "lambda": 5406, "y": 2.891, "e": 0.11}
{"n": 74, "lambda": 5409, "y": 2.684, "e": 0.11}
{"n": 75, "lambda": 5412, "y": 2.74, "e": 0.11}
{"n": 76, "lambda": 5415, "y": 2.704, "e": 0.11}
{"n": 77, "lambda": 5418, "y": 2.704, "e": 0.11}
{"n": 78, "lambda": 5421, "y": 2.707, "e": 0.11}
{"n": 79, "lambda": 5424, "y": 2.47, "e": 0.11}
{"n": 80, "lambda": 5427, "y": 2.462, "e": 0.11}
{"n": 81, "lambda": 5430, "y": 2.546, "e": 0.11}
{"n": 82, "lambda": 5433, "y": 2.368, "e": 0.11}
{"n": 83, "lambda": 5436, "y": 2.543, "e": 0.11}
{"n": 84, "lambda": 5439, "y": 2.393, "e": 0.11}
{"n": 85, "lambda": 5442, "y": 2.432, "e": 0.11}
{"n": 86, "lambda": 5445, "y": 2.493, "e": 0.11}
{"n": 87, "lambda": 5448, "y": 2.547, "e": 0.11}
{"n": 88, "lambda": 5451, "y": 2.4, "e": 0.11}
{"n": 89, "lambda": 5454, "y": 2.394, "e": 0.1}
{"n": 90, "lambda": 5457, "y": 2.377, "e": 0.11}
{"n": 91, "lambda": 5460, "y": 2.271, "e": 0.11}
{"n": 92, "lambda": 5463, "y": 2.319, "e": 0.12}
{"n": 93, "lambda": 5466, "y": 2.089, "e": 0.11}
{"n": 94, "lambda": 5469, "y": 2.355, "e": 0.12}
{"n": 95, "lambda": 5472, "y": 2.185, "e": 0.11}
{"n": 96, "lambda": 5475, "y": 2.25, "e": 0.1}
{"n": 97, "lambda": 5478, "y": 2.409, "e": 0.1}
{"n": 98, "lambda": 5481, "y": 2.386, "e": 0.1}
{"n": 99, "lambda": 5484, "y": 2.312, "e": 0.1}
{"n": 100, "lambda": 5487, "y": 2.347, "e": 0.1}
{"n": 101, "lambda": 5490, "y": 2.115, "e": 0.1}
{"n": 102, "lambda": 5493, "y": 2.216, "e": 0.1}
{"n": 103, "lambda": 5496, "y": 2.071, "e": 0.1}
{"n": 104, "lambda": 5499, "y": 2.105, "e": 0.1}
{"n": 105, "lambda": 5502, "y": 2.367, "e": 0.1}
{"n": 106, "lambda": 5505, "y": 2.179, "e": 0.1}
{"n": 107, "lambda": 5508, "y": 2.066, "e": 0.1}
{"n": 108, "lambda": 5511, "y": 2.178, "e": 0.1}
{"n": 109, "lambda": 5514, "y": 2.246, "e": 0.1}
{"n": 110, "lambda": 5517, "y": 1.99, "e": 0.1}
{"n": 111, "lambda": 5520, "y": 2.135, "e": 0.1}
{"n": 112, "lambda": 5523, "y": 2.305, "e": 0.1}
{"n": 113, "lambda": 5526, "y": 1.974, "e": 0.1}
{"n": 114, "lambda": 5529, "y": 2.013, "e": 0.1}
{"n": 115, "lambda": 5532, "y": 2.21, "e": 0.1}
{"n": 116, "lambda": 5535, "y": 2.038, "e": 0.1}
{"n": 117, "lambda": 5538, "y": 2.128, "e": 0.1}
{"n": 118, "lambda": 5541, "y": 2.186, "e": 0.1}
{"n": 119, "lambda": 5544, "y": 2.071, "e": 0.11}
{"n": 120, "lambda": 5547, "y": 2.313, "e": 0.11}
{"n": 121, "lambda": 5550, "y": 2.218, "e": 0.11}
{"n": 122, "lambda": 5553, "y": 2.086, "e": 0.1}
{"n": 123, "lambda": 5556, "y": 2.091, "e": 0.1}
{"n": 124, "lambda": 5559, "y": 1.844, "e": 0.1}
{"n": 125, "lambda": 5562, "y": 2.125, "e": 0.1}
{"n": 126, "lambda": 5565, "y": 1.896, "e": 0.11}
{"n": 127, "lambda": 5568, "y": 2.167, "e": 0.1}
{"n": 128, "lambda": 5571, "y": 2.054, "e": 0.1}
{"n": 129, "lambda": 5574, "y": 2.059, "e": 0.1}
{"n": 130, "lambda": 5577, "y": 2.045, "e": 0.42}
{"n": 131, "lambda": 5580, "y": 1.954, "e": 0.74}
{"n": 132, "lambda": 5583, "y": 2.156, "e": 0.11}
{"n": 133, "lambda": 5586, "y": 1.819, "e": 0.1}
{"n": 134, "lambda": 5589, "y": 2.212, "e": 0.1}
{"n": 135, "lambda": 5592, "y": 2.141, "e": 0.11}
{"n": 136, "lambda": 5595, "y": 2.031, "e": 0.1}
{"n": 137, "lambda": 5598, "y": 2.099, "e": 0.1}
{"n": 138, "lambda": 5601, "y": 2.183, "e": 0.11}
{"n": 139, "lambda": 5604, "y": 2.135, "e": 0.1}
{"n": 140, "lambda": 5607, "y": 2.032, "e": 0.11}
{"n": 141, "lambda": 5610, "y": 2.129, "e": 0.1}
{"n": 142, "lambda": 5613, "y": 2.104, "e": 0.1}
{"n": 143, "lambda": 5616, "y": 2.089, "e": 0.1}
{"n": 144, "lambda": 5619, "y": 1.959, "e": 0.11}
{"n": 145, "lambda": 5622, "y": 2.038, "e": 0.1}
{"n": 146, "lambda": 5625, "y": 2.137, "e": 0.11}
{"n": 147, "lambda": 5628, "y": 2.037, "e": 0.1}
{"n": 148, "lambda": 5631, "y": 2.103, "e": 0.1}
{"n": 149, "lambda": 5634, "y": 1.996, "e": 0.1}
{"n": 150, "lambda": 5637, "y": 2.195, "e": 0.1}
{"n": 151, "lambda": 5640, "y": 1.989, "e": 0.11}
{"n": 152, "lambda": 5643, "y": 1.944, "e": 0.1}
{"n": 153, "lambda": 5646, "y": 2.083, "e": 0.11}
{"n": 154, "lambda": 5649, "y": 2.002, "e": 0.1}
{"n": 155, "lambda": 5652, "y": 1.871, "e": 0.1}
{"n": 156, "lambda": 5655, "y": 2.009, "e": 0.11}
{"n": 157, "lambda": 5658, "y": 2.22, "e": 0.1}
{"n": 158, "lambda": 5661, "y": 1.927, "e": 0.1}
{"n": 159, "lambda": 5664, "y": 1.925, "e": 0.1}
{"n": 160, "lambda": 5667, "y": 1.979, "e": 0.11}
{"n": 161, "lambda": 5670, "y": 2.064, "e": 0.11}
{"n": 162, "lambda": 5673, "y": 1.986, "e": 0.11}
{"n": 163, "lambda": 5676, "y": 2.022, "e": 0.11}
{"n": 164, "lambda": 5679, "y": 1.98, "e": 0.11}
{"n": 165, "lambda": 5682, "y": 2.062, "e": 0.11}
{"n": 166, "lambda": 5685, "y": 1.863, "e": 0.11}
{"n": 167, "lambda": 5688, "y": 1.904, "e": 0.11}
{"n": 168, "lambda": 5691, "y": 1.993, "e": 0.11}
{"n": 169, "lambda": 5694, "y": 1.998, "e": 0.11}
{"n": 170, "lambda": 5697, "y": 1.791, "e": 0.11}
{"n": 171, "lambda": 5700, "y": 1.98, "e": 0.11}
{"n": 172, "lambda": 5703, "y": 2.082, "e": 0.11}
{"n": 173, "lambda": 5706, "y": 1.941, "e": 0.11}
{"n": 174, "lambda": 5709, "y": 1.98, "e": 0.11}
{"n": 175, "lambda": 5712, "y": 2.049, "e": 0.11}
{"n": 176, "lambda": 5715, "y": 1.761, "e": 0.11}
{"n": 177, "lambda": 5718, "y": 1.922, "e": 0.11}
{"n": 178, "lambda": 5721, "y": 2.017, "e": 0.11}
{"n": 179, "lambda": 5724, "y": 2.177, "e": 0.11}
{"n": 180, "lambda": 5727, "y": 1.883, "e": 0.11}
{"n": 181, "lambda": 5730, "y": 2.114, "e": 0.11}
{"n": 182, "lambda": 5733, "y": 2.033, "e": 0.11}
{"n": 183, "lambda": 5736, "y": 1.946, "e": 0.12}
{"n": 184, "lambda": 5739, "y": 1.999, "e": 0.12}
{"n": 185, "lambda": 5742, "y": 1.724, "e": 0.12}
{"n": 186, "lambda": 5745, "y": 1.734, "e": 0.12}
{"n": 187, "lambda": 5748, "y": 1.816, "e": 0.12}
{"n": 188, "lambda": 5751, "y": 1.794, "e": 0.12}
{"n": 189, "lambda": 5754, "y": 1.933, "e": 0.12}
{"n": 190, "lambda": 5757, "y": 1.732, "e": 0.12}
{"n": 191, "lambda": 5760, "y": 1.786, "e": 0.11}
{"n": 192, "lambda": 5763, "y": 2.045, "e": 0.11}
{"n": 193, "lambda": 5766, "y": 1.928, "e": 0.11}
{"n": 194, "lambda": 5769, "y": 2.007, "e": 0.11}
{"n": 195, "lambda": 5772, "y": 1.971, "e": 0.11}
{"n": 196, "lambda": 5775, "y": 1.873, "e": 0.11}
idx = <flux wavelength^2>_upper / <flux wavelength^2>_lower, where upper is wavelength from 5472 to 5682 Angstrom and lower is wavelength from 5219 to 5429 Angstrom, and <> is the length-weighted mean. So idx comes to 0.8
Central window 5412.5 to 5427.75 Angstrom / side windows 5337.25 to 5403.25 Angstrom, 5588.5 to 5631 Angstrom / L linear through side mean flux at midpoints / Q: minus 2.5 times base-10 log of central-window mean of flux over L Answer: 0.262 mag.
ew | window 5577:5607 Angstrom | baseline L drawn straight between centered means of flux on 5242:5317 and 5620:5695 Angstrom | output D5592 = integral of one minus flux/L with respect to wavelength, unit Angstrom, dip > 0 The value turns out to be 0.4 Angstrom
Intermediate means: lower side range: 2.54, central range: 2.08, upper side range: 2.01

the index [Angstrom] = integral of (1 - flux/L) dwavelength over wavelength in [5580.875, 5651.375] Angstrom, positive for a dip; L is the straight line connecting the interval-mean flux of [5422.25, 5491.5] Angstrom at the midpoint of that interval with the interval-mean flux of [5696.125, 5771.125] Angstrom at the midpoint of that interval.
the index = 1.6 Angstrom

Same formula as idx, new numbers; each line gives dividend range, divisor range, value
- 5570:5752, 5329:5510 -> 0.76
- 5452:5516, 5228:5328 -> 0.94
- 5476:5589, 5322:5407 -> 0.65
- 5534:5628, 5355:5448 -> 0.69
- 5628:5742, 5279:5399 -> 0.70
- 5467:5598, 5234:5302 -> 0.95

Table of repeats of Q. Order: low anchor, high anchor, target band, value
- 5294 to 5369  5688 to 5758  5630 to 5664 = 0.08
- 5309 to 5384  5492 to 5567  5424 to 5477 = 0.15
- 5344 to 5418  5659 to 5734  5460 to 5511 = 0.33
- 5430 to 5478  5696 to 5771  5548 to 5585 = 0.07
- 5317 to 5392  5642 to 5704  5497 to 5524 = 0.27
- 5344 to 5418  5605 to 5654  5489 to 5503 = 0.30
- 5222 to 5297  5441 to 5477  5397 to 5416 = -0.18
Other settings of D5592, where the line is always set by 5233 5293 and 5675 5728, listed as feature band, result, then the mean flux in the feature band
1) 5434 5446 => -1.0 Angstrom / 2.46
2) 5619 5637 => -0.1 Angstrom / 2.06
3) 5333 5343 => -2.1 Angstrom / 2.9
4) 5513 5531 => 0.6 Angstrom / 2.11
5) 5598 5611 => -0.2 Angstrom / 2.12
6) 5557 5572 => 0.8 Angstrom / 2.02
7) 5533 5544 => 0.2 Angstrom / 2.12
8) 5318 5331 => -2.6 Angstrom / 2.9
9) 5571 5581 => 0.4 Angstrom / 2.03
